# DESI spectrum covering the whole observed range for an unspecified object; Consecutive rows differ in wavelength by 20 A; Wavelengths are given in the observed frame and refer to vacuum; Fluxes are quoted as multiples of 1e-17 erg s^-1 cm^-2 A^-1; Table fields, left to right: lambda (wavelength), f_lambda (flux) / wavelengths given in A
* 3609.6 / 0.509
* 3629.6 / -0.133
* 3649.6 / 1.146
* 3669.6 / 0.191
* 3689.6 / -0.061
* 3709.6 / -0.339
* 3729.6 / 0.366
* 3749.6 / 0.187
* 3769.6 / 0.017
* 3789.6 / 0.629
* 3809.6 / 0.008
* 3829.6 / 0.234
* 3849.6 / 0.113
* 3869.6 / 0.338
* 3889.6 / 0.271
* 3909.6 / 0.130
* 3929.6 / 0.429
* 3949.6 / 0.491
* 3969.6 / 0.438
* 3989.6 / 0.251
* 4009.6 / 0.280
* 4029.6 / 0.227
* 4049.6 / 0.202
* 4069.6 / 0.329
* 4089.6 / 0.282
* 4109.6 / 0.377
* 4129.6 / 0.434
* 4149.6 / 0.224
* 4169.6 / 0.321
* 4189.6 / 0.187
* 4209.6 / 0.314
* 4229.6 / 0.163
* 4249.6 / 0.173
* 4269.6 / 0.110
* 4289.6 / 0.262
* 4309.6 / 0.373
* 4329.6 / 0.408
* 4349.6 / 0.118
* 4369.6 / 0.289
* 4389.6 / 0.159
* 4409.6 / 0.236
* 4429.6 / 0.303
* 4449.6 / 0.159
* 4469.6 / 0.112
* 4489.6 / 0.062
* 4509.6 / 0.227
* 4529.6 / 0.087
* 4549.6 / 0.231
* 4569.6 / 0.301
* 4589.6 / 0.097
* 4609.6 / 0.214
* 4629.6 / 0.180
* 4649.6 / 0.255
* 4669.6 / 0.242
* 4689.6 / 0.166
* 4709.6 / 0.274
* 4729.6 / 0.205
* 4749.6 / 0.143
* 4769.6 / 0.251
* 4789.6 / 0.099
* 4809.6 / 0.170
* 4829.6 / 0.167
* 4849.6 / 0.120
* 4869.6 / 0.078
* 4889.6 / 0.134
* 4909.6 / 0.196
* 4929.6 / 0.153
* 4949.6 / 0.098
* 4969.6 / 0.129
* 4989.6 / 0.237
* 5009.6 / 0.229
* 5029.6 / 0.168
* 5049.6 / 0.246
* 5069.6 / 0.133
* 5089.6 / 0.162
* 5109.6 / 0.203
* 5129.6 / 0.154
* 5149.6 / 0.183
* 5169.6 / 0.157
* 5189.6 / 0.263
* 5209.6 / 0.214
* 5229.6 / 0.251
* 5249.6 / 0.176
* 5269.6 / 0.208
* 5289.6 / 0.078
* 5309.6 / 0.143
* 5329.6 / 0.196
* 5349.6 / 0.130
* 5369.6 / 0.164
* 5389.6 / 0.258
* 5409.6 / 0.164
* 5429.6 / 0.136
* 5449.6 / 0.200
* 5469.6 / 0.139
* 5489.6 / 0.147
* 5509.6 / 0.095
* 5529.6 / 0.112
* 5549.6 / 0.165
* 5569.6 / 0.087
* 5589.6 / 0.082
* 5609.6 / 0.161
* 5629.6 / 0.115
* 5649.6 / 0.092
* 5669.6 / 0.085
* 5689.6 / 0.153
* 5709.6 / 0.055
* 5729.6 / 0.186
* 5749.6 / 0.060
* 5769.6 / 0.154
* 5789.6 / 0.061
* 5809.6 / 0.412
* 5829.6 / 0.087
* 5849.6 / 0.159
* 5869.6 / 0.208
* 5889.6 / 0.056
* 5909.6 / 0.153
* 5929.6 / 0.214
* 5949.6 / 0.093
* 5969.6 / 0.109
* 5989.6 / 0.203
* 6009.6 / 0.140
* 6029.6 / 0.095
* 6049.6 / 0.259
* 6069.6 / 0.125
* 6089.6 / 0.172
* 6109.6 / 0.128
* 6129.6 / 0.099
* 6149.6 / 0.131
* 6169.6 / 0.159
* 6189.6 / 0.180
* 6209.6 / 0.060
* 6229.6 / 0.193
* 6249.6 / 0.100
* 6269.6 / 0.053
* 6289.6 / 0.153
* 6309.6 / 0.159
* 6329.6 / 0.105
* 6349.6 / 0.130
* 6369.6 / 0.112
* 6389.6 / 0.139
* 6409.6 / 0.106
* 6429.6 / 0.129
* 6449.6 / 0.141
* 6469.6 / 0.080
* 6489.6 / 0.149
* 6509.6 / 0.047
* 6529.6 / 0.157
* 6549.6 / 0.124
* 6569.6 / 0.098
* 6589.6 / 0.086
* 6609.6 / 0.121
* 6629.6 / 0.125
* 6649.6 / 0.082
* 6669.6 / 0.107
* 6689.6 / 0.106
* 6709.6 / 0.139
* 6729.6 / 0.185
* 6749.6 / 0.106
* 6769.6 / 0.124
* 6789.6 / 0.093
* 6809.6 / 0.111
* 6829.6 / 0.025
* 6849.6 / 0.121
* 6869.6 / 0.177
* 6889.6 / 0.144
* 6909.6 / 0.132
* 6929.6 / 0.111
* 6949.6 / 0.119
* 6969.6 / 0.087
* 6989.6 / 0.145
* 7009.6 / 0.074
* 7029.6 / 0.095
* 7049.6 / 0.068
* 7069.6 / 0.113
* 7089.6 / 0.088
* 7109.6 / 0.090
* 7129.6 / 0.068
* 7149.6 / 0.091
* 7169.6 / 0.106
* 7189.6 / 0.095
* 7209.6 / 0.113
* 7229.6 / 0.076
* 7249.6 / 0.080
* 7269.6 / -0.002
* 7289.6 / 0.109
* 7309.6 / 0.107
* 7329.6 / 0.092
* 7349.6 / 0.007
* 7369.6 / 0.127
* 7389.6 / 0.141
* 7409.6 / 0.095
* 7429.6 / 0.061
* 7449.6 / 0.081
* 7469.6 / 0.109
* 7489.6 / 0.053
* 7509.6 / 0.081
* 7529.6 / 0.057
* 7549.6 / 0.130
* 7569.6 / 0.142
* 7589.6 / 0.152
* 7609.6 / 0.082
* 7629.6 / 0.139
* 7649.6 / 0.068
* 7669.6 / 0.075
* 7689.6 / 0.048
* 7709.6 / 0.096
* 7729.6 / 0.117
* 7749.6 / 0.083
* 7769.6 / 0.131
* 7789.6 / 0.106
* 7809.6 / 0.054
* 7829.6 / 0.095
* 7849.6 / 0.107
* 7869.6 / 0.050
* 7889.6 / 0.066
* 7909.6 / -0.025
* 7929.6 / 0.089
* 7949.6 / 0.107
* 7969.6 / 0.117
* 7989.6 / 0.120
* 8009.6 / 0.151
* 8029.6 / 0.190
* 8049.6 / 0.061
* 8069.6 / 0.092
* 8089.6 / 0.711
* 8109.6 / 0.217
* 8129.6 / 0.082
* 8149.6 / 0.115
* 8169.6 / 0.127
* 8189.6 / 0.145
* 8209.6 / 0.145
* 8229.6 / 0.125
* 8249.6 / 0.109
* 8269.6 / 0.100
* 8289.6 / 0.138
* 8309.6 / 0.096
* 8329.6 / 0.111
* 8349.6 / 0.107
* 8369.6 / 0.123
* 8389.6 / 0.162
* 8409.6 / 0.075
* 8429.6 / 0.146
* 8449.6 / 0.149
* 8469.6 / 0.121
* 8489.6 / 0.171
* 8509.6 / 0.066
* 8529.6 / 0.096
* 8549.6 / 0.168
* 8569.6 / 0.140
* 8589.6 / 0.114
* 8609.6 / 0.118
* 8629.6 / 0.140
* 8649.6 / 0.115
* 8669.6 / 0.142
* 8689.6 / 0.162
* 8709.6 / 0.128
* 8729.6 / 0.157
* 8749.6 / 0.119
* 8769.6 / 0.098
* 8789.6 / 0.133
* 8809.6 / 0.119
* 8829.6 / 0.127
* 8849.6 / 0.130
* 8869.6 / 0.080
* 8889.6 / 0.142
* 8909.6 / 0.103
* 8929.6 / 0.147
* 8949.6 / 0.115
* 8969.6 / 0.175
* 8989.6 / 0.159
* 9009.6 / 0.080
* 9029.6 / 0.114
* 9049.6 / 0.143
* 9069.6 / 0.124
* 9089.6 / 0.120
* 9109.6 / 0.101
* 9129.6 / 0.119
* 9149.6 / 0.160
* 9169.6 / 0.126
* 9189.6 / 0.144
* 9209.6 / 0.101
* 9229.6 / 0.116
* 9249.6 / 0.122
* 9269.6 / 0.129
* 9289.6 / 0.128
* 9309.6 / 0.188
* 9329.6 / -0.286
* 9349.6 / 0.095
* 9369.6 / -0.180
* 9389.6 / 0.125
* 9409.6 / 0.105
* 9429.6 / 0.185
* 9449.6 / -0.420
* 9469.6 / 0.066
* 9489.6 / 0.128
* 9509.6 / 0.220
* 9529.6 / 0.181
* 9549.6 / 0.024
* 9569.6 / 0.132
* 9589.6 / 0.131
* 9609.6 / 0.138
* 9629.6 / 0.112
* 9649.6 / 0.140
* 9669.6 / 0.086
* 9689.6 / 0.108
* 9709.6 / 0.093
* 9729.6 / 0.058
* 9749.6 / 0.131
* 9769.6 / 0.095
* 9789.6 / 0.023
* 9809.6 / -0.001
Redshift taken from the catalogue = 1.171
